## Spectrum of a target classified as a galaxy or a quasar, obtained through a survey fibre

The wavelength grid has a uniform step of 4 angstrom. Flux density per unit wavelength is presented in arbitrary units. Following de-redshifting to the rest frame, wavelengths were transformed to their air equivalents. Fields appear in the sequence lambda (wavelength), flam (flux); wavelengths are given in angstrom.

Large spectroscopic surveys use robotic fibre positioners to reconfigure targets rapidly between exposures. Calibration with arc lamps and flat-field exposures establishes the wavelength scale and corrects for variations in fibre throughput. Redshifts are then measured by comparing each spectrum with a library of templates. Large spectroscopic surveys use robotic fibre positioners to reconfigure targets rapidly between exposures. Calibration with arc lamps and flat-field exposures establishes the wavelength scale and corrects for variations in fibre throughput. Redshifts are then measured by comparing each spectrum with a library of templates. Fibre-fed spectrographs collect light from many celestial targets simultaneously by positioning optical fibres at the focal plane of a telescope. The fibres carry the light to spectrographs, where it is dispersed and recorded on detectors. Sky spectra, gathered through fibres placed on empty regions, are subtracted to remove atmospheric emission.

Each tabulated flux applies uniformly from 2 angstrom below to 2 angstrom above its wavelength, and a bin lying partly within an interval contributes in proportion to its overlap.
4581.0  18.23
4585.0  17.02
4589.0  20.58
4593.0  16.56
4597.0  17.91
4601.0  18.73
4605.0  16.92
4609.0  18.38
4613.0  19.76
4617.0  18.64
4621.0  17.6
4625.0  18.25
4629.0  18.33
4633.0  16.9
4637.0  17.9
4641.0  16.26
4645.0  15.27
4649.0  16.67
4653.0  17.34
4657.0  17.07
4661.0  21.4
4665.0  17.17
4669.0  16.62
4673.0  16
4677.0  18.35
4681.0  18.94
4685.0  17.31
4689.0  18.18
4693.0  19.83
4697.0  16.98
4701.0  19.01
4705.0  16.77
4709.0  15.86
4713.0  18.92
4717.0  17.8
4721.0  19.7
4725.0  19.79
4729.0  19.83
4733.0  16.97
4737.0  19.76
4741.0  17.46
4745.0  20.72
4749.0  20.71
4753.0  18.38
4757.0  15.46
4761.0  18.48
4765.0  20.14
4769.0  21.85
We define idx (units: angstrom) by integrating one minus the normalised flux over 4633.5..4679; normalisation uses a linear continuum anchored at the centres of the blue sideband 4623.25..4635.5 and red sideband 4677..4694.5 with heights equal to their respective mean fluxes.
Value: 2.2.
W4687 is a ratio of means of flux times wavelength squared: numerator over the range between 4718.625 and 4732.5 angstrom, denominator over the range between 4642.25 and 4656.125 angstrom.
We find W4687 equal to 1.22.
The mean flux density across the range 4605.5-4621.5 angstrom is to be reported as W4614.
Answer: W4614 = 18.5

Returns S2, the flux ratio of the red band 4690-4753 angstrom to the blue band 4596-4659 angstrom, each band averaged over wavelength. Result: 1.06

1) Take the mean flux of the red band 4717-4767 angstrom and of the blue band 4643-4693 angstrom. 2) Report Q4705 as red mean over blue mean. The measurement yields 1.07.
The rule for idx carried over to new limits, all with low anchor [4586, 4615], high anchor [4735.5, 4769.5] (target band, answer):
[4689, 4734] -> 1.3 angstrom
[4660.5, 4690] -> 1.4 angstrom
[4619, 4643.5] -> 1.3 angstrom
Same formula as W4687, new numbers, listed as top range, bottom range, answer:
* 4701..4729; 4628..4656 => 1.12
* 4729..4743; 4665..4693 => 1.06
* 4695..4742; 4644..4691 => 1.06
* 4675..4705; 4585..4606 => 1.05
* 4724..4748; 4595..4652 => 1.14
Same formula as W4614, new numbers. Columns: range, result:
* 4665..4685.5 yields 17.4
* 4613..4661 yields 17.6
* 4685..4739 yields 18.4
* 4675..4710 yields 18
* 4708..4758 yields 18.7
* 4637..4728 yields 17.8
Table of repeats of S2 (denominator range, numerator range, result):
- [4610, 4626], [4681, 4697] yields 0.99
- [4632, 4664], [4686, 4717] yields 1.03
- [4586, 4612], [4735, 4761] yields 1.03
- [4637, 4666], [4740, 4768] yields 1.09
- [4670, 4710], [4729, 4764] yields 1.05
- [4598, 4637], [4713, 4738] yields 1.04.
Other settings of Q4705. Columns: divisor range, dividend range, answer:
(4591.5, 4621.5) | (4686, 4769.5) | 1.03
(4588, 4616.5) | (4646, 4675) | 0.95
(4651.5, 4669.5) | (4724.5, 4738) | 1.05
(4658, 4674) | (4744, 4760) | 1.05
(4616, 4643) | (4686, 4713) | 1.01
